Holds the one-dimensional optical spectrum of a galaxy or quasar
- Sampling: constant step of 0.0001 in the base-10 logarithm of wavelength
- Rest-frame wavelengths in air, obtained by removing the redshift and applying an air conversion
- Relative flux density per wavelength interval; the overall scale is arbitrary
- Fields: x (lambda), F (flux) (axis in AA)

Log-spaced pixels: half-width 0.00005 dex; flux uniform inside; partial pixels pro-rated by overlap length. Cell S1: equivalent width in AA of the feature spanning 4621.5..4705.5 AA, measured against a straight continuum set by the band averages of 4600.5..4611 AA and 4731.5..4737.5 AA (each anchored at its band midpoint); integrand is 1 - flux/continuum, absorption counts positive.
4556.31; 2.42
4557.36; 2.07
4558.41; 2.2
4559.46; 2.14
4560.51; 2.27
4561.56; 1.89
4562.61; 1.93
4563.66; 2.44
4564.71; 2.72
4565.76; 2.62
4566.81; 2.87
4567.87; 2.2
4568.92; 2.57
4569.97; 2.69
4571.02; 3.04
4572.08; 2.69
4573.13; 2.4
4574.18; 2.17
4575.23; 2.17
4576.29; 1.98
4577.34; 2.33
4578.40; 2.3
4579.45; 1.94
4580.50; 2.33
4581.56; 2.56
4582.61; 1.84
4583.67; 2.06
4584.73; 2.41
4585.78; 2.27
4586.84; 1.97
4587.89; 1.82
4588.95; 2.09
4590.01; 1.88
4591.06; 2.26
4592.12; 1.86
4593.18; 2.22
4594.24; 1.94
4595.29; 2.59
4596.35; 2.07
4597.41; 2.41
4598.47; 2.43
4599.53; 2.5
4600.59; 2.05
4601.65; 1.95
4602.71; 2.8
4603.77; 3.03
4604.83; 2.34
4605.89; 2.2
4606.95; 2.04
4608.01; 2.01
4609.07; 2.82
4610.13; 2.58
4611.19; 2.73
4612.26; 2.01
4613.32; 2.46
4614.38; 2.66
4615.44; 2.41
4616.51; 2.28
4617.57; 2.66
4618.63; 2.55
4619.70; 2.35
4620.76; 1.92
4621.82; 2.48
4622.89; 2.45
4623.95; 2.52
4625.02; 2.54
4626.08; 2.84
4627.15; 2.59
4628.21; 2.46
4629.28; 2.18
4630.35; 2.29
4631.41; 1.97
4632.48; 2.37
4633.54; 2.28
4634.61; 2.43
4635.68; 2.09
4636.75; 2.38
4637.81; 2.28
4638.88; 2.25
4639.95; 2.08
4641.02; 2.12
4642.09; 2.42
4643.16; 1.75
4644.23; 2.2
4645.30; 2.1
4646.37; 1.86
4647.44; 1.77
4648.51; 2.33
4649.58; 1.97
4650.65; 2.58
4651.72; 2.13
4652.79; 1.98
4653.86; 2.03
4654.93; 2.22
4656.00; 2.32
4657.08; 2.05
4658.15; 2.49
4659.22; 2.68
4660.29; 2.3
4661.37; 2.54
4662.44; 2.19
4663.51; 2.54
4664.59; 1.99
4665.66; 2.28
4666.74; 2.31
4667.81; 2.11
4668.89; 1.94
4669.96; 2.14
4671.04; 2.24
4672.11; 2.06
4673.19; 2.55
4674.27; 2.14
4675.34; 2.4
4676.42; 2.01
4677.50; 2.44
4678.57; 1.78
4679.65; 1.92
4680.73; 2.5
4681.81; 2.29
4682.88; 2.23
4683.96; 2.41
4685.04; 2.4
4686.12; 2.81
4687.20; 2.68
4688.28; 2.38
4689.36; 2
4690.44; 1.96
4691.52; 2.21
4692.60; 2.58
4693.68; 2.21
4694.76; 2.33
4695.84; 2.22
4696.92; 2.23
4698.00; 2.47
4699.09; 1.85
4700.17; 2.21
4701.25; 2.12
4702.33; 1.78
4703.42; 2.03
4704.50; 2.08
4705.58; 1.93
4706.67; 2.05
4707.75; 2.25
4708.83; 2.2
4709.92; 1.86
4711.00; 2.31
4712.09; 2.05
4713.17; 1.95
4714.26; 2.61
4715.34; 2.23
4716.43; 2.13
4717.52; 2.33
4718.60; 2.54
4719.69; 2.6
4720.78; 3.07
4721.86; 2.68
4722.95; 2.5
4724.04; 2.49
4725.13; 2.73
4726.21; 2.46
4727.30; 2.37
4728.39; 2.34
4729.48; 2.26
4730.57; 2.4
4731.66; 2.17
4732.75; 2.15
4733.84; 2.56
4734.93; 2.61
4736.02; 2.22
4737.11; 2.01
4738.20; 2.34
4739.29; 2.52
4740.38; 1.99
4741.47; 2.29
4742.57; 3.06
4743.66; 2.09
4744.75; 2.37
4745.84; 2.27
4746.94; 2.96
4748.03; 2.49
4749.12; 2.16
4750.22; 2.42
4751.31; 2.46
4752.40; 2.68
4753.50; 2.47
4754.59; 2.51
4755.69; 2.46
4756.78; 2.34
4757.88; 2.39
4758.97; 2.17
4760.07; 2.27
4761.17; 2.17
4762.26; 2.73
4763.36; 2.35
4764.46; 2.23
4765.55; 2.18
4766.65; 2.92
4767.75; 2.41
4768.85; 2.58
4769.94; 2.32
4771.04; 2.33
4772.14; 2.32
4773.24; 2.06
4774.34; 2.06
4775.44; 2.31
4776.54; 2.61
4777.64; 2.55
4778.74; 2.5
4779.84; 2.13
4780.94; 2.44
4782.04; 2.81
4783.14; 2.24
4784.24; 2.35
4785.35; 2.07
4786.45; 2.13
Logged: 4.1 AA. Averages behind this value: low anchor 2.41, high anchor 2.3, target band 2.25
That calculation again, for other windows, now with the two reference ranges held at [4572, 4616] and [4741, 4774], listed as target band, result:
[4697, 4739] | 1.60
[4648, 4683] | 1.51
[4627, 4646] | 0.69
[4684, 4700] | 0.31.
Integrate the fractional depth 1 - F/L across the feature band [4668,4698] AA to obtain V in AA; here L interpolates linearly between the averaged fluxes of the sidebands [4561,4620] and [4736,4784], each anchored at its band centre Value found 1.27 AA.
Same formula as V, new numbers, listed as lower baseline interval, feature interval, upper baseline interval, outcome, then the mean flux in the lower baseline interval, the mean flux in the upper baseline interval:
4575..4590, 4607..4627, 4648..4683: -2.5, 2.14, 2.23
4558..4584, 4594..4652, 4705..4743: 0.5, 2.34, 2.35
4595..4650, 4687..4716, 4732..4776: 2.3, 2.32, 2.38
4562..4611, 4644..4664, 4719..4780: 1.1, 2.32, 2.41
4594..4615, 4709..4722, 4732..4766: 0.2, 2.39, 2.38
